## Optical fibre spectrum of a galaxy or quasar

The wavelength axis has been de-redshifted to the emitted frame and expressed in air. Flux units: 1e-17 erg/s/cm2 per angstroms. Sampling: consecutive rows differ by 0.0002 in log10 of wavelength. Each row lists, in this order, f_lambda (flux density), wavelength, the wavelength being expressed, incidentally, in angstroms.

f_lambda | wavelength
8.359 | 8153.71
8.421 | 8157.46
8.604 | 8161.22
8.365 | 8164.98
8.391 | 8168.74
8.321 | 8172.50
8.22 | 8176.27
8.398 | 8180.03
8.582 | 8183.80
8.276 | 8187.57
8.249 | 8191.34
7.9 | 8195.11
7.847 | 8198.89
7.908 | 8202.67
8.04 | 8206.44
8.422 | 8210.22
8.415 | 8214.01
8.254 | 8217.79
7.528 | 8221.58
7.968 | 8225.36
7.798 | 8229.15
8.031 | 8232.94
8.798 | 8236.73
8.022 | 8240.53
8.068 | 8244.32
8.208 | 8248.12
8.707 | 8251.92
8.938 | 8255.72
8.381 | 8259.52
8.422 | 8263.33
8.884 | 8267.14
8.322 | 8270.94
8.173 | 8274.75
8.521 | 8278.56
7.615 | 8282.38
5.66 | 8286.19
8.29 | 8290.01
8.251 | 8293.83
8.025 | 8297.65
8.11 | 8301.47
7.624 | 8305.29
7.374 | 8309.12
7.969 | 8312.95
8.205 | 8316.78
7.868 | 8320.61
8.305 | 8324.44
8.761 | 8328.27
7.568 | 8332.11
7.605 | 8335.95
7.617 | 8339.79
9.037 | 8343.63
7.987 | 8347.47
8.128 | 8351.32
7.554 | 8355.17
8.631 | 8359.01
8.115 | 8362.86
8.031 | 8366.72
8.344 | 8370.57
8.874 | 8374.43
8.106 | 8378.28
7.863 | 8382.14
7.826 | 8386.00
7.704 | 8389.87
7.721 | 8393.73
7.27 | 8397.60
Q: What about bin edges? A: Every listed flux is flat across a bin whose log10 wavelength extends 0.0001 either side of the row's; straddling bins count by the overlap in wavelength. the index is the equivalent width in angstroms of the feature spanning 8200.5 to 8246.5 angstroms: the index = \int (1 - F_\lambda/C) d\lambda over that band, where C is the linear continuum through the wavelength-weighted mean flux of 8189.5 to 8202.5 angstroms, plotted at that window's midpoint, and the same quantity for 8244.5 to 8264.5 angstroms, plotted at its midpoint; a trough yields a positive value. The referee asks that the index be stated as 0.7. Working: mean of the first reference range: 7.98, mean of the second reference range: 8.49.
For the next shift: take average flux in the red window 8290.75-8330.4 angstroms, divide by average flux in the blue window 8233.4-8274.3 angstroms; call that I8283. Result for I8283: 1.0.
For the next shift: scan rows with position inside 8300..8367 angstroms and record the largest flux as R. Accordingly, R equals 9.037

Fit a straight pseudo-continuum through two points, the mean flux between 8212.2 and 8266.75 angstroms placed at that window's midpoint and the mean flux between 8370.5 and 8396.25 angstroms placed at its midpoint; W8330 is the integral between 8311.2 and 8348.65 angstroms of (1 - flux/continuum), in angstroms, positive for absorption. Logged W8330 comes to 0.1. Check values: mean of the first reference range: 8.27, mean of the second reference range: 8.02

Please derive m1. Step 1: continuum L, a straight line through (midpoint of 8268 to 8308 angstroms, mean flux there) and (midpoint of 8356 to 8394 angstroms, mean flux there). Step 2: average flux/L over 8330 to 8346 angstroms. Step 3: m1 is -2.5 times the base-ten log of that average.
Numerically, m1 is 0.01 mag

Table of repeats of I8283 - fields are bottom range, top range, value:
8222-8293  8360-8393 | 1.00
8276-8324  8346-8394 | 1.03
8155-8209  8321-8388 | 0.98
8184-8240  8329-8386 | 1.00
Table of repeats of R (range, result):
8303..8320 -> 8.205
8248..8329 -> 8.938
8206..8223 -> 8.422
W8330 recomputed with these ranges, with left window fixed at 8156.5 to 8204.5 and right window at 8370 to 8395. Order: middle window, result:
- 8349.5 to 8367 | 0.0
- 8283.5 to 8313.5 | 1.8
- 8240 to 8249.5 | 0.1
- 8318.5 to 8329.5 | -0.2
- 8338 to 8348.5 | -0.2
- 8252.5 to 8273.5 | -1.0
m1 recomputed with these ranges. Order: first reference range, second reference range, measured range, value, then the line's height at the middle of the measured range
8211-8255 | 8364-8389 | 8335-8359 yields 0.014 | 8.16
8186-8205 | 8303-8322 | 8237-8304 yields -0.037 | 7.89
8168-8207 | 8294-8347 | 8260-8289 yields 0.014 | 8.08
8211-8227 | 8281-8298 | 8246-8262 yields -0.099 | 7.8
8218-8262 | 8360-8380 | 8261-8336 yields 0.037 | 8.26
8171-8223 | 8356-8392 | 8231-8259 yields -0.030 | 8.16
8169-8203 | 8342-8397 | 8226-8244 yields 0.006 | 8.18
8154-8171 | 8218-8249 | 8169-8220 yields 0.006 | 8.27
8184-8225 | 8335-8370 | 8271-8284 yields -0.005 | 8.1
